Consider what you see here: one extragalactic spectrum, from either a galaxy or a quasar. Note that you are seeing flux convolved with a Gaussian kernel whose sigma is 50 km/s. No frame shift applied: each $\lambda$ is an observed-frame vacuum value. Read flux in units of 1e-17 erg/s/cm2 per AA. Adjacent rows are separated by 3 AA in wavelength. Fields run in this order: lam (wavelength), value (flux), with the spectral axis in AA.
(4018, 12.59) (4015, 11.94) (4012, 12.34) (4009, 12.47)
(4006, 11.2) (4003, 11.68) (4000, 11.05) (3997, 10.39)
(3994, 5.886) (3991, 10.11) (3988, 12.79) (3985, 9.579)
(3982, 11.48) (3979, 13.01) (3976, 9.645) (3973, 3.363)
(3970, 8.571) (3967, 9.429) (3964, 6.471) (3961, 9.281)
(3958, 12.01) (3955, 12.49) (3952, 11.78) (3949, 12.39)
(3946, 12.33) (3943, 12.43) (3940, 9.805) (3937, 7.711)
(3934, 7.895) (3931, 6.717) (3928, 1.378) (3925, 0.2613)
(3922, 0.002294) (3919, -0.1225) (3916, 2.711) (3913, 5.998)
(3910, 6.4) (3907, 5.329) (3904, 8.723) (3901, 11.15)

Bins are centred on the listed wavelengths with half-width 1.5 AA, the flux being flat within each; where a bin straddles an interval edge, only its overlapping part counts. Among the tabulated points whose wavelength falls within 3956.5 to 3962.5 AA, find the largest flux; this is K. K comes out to 12.01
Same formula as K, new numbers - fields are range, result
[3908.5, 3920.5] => 6.4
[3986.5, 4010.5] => 12.79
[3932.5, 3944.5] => 12.43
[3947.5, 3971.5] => 12.49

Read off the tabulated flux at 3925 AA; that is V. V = 0.2613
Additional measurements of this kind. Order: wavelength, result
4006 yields 11.2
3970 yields 8.571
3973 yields 3.363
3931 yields 6.717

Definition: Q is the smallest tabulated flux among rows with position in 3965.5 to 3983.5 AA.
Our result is 3.363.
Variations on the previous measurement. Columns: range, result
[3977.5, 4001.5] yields 5.886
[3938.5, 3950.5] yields 9.805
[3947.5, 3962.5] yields 9.281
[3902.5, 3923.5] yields -0.1225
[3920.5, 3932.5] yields 0.002294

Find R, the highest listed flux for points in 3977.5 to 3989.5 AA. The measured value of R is 13.01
